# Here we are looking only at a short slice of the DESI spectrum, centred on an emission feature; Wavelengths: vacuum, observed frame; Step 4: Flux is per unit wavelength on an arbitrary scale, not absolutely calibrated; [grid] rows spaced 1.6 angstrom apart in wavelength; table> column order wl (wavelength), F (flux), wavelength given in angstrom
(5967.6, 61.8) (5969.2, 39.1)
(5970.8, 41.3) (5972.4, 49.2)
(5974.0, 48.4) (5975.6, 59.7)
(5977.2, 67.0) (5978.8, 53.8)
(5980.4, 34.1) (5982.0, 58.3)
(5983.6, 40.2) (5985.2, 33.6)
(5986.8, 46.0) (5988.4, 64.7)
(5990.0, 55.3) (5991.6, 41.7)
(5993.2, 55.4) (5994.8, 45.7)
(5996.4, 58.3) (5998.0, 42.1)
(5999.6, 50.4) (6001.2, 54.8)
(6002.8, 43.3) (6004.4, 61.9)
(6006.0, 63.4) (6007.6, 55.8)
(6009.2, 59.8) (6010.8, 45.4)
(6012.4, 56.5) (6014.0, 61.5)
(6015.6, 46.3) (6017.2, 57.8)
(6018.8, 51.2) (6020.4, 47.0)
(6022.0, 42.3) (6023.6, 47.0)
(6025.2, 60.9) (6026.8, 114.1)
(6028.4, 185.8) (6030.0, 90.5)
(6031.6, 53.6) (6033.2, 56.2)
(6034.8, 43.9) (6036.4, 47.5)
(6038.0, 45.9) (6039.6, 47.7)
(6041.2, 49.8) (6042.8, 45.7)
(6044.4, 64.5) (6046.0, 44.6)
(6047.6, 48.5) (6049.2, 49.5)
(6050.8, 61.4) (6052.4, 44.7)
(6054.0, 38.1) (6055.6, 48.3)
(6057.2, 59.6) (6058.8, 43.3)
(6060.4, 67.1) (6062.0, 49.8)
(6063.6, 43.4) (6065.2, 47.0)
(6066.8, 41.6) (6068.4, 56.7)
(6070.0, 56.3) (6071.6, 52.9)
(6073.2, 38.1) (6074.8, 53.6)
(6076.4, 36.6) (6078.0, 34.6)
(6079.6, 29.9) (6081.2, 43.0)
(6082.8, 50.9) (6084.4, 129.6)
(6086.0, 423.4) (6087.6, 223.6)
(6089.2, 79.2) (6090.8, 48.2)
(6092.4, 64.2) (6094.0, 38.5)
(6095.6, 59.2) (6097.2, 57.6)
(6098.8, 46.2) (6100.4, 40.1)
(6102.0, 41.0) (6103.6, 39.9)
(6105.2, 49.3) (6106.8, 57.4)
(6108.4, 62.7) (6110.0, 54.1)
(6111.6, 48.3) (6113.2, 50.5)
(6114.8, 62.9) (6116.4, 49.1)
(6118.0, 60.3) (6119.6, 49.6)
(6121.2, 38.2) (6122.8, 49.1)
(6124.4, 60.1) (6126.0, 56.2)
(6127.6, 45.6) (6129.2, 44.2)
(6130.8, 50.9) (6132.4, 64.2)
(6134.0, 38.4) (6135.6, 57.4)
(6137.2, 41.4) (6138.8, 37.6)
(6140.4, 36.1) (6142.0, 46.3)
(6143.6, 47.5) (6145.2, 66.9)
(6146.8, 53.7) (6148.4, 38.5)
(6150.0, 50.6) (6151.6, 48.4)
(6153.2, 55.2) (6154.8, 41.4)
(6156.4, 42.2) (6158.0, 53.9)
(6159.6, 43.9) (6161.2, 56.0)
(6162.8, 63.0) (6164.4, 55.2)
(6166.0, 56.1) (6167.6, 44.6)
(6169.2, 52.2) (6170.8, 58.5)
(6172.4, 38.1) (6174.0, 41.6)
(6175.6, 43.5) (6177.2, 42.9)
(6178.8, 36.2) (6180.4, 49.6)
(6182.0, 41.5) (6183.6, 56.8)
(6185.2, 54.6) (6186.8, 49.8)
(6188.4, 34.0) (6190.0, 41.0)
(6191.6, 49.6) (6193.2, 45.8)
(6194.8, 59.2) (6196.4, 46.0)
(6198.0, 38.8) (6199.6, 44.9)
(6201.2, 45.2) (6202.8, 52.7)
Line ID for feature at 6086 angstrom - [O III]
